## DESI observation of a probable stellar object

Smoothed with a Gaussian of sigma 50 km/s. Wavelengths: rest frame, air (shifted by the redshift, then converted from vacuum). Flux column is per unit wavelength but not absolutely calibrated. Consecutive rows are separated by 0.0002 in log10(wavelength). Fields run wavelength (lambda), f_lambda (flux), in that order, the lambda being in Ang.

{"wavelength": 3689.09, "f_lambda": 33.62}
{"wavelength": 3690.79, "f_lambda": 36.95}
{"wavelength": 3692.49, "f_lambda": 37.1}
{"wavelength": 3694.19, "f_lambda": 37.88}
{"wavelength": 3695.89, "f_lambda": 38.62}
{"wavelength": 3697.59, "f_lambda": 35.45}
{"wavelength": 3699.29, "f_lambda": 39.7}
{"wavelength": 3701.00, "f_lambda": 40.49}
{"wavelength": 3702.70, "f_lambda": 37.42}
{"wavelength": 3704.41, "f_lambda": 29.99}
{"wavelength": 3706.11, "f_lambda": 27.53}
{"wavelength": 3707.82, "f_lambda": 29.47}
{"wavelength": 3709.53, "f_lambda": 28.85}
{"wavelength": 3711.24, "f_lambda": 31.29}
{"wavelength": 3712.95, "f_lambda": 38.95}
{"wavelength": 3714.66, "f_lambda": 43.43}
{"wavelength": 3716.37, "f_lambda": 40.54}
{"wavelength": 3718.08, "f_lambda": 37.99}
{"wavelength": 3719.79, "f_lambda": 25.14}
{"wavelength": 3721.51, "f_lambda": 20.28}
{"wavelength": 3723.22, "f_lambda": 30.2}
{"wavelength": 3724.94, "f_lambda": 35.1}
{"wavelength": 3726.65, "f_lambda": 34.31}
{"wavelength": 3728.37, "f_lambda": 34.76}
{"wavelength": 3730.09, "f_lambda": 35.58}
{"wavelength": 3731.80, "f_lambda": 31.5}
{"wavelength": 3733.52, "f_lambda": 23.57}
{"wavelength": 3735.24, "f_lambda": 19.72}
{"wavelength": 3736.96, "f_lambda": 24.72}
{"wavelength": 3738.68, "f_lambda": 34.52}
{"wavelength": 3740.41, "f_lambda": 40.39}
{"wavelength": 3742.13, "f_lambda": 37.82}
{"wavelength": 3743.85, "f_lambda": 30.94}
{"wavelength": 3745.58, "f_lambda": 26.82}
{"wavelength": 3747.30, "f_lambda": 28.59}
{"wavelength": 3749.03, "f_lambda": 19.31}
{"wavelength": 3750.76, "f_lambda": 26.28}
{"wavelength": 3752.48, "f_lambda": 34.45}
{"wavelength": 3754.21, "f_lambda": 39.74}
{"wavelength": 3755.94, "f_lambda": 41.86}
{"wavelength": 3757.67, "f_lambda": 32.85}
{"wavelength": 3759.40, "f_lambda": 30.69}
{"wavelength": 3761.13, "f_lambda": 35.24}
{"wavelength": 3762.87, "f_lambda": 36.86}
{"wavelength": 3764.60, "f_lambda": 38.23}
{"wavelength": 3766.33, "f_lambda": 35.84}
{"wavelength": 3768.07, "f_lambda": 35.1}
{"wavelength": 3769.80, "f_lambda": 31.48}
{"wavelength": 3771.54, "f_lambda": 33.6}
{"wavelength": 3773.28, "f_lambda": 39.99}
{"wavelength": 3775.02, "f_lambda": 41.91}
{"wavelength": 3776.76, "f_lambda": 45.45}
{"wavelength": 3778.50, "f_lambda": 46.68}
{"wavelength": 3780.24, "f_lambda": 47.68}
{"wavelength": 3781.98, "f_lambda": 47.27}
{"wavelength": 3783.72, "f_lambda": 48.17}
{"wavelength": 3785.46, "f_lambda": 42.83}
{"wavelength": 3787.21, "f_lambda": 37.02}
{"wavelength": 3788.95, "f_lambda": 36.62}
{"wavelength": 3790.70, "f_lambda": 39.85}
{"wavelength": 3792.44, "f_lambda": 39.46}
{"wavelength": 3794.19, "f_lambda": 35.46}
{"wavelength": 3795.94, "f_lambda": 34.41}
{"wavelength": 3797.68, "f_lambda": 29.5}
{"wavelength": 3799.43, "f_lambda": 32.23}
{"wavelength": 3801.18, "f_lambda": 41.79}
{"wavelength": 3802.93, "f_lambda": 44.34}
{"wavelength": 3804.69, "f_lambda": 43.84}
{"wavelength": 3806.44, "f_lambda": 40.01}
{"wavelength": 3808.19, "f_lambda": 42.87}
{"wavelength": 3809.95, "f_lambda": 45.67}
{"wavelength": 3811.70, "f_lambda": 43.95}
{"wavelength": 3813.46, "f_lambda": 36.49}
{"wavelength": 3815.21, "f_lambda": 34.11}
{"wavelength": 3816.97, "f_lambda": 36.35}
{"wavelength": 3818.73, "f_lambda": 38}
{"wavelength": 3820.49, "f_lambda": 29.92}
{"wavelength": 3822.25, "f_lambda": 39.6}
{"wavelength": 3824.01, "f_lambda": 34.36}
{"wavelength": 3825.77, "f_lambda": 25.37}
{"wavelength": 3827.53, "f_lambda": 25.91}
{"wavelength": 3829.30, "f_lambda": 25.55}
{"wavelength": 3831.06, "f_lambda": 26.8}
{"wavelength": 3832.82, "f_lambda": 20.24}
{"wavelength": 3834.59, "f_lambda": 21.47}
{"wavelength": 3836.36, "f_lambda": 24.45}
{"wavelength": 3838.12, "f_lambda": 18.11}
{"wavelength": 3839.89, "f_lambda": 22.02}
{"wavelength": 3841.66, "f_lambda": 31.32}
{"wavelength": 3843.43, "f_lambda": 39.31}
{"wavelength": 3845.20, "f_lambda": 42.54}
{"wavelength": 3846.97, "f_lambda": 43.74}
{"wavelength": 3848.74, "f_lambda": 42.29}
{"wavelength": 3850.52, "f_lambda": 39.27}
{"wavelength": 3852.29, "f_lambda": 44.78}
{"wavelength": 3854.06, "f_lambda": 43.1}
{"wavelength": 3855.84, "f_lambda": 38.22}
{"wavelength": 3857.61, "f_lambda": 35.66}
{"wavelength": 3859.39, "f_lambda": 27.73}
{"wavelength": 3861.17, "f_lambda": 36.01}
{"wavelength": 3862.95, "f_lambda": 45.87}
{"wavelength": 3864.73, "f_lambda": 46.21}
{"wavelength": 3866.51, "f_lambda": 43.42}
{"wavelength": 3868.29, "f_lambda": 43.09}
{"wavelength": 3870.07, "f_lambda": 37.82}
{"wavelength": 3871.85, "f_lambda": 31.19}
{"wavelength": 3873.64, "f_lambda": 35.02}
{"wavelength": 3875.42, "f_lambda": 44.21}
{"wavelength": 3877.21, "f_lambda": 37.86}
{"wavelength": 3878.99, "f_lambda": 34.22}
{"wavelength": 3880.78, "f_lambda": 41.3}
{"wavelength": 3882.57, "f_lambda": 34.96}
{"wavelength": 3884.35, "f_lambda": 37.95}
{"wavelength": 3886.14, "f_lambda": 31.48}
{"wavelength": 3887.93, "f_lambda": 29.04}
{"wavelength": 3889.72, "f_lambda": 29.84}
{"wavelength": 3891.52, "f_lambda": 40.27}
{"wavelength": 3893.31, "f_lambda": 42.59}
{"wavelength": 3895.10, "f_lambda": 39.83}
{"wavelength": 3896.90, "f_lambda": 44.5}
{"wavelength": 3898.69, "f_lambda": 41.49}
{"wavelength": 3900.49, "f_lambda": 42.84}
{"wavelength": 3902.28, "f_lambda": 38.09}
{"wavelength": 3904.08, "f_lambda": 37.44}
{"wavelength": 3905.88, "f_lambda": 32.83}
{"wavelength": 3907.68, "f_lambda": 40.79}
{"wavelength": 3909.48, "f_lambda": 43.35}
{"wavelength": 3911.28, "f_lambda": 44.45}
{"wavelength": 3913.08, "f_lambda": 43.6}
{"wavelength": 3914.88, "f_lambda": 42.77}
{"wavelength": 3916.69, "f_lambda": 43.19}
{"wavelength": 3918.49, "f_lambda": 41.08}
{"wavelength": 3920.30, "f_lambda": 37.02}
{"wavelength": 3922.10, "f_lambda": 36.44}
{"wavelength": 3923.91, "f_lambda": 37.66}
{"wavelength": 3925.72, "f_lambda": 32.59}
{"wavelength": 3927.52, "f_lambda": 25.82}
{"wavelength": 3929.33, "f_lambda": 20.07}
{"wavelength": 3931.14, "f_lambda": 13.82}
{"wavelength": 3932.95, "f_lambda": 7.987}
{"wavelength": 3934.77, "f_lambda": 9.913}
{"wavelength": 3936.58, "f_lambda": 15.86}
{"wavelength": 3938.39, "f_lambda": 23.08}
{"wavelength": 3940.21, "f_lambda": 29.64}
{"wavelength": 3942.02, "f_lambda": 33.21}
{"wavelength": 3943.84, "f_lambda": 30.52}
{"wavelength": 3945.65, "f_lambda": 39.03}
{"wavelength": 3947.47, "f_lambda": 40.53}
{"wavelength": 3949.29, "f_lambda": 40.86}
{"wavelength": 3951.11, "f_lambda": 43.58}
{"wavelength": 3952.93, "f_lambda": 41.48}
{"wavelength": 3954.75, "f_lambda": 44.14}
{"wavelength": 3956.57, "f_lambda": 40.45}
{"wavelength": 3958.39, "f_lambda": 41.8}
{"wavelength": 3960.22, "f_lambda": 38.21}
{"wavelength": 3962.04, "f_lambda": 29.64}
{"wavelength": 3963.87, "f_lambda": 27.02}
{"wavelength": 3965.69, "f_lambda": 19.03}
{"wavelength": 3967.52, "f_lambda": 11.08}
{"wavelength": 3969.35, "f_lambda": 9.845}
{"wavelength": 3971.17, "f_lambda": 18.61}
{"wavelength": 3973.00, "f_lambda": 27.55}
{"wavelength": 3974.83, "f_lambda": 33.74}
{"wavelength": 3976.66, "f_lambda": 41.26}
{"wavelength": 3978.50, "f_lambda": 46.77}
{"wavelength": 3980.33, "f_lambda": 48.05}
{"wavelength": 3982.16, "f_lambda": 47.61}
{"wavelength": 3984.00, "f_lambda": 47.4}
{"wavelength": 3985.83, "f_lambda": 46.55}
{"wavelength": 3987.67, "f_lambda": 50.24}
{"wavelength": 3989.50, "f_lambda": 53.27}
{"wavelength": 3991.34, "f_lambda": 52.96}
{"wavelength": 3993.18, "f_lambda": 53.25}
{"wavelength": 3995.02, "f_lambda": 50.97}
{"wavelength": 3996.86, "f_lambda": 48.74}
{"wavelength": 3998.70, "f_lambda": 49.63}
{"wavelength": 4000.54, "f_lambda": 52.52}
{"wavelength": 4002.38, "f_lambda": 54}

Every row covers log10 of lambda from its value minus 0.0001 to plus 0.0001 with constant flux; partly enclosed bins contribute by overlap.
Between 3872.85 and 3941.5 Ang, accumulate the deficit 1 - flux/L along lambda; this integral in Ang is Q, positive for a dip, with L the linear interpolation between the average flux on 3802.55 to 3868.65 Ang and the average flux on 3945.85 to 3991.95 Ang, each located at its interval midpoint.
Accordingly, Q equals 4.4 Ang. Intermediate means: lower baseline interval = 35.7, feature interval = 34.3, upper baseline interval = 37.6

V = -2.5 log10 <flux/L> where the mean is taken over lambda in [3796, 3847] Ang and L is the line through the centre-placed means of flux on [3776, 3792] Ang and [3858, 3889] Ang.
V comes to 0.215 mag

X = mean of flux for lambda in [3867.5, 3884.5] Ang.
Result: 37.7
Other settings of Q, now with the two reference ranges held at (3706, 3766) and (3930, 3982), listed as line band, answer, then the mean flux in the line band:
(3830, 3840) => 2.9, 22.3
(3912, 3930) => -3.2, 36.3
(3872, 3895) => -4.0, 36.5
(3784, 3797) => -2.6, 38.3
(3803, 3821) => -4.5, 39.5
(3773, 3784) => -4.6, 45.4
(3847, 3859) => -3.4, 40.3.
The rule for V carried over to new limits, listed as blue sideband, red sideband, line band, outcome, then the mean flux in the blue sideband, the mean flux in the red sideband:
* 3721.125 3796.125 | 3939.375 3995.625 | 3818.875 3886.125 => 0.048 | 35.2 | 38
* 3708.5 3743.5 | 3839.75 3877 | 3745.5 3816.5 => -0.078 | 32.4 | 39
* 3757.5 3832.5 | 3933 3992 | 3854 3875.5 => -0.072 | 37.3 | 34.6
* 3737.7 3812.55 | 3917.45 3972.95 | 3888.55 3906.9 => -0.222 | 37.6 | 29.3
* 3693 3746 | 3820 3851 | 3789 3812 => -0.246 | 33.1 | 30.6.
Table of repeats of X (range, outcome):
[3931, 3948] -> 24.5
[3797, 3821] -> 38.7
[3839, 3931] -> 37.8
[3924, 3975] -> 28.3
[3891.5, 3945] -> 33.7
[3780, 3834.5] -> 36.6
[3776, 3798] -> 41.1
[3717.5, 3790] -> 34.7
